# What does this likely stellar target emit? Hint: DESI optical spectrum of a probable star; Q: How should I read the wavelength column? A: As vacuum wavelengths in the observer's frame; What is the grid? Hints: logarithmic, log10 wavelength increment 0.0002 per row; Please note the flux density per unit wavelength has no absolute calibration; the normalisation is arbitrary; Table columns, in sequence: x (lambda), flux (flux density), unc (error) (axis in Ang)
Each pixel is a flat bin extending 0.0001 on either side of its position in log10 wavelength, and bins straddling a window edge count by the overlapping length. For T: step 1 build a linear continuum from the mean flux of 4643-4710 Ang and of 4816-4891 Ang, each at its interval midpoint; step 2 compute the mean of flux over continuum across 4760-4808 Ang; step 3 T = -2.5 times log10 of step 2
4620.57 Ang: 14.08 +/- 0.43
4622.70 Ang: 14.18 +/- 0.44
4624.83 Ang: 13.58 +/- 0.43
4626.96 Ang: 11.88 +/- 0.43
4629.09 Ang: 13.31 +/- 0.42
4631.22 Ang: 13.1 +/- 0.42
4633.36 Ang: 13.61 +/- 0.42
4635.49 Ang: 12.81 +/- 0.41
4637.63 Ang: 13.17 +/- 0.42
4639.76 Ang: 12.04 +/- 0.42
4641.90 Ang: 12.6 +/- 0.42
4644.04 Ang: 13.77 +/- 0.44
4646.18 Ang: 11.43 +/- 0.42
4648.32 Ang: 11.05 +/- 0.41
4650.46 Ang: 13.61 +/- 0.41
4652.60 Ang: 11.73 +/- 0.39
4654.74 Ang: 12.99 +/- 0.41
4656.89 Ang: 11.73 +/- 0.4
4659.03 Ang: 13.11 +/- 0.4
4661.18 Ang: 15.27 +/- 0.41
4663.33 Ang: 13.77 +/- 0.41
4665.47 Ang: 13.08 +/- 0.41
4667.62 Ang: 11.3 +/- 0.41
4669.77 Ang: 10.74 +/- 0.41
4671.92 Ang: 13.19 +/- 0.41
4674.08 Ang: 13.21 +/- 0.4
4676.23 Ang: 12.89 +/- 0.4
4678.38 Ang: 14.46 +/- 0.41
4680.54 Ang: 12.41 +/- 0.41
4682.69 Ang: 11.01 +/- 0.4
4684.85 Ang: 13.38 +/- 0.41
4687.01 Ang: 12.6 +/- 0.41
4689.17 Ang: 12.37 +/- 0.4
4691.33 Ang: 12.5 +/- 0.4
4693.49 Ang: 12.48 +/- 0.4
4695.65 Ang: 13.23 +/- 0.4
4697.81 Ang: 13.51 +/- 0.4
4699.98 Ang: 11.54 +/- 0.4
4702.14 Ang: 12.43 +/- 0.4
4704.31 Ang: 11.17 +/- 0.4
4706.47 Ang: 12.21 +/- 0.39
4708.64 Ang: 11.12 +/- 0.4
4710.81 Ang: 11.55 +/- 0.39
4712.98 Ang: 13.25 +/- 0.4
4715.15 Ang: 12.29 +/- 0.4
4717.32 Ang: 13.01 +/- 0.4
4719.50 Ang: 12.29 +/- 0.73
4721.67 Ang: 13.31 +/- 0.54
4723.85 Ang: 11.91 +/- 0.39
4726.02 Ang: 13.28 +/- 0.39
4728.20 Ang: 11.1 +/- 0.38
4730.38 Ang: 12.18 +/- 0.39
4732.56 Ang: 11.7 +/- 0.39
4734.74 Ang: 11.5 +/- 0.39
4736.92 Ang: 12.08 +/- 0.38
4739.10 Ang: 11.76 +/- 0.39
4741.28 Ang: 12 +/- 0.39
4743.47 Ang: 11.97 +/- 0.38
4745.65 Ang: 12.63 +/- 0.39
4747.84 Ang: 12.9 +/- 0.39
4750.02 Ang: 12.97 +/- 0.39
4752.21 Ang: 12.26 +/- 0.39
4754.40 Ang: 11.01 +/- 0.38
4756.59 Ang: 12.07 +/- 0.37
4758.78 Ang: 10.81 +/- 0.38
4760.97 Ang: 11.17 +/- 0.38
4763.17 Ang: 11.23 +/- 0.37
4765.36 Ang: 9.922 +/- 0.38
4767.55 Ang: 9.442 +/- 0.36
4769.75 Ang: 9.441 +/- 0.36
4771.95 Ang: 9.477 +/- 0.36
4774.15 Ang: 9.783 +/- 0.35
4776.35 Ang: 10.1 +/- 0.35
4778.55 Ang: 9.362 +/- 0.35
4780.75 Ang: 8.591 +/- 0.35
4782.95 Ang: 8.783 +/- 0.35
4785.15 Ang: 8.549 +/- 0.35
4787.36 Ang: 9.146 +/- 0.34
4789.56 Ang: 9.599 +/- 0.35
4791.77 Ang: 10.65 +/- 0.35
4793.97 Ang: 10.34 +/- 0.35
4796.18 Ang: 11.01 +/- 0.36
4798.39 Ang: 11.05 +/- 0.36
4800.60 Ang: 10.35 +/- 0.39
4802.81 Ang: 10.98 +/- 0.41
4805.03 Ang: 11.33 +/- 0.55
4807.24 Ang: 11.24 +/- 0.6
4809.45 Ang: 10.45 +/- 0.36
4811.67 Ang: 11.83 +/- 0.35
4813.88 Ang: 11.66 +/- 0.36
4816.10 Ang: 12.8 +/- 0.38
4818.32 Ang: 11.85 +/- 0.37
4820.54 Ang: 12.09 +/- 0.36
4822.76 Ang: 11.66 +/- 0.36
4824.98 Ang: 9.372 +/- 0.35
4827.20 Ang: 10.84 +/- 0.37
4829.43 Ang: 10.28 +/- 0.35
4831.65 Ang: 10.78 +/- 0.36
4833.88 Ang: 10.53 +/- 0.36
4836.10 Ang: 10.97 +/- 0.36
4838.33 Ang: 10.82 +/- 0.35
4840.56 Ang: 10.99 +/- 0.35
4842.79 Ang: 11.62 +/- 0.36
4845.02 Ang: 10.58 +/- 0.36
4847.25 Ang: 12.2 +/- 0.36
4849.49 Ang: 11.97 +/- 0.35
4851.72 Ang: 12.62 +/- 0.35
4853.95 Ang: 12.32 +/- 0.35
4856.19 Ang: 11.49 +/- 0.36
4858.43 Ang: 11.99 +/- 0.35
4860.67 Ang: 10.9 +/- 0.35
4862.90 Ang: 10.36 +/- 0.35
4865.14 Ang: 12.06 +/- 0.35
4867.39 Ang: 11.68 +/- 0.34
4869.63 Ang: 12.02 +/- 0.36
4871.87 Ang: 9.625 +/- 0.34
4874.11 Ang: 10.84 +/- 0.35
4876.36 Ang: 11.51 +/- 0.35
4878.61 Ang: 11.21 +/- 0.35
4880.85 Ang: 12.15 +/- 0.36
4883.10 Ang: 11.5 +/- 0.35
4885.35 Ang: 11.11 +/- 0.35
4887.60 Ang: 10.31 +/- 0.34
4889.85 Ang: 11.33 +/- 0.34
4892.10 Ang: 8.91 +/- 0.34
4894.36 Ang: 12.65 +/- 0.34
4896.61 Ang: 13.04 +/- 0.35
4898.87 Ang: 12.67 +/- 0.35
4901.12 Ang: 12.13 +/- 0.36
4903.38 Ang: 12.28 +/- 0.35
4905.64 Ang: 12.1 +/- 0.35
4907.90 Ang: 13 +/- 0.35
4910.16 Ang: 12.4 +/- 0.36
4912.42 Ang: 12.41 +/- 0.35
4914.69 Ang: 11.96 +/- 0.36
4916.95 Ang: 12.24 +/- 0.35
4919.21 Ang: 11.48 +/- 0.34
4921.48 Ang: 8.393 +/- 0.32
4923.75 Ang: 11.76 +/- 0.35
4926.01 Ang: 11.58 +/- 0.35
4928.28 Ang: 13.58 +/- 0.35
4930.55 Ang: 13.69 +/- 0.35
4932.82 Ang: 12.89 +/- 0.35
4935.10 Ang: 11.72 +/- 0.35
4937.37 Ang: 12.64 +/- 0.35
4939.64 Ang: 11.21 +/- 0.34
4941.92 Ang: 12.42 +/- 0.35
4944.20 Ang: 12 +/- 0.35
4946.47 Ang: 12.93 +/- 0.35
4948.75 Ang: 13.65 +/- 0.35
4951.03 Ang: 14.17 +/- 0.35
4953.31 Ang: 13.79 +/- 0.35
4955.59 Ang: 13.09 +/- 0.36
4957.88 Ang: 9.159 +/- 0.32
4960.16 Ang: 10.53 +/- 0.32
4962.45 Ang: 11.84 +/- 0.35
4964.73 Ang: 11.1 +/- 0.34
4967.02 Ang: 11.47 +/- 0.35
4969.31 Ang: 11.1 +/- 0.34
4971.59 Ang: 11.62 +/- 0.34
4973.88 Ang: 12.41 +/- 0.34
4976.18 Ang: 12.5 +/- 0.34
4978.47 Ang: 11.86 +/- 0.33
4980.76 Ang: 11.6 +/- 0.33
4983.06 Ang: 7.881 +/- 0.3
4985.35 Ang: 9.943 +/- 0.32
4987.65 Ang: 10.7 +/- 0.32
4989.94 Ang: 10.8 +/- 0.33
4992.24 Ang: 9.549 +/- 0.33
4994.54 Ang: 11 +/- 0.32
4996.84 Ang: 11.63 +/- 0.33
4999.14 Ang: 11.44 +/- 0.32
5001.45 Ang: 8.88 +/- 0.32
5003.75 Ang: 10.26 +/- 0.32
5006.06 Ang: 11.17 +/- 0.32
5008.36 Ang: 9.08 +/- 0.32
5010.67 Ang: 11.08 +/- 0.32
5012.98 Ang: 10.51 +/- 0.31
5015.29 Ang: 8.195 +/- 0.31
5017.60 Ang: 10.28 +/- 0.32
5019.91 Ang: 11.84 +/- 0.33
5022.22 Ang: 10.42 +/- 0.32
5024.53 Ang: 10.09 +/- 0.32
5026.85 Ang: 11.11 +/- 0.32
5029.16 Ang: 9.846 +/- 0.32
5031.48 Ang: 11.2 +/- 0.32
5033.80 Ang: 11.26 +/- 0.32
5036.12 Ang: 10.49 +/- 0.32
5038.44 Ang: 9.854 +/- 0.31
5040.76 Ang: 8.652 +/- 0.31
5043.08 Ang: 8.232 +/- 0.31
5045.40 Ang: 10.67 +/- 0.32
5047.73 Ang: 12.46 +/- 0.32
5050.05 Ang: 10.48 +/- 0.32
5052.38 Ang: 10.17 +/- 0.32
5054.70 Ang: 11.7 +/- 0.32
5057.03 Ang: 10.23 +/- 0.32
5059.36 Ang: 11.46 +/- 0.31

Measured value 0.17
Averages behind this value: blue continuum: 12.6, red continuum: 11.3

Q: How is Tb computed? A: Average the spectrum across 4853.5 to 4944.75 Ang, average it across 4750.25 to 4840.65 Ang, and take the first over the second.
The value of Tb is 1.1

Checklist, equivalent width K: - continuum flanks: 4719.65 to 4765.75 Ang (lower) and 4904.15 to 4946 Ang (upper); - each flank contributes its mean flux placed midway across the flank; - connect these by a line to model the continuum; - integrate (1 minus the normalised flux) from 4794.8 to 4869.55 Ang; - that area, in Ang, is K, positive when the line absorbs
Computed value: 4.4 Ang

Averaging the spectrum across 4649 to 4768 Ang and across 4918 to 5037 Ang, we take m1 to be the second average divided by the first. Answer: 0.9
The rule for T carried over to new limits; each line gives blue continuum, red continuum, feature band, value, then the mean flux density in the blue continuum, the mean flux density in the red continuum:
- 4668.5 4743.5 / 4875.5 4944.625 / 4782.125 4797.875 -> 0.234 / 12.3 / 11.9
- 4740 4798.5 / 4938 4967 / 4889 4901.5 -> -0.011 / 10.6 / 12.1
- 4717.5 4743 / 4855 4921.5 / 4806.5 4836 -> 0.060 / 12.1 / 11.6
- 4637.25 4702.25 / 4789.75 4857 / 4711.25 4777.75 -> 0.032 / 12.7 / 11.2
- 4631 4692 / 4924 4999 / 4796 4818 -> 0.087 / 12.7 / 11.7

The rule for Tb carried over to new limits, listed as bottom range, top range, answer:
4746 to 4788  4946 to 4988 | 1.12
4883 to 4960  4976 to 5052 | 0.86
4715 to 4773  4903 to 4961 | 1.04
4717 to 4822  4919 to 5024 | 1.02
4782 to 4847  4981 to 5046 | 0.95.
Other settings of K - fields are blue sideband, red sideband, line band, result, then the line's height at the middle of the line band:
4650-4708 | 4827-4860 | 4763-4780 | 3.09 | 11.9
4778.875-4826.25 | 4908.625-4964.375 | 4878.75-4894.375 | 0.72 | 11.6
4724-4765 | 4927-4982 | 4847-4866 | 0.49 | 12.1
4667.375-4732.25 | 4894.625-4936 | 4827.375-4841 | 1.72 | 12.3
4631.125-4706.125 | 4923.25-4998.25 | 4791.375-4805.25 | 1.65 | 12.3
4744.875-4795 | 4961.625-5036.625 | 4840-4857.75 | -2.06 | 10.5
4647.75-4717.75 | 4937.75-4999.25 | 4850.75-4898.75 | 1.80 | 11.9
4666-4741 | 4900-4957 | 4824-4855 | 3.03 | 12.3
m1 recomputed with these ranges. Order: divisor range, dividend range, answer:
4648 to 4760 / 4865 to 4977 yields 0.96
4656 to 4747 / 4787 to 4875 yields 0.90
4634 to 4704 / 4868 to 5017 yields 0.91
